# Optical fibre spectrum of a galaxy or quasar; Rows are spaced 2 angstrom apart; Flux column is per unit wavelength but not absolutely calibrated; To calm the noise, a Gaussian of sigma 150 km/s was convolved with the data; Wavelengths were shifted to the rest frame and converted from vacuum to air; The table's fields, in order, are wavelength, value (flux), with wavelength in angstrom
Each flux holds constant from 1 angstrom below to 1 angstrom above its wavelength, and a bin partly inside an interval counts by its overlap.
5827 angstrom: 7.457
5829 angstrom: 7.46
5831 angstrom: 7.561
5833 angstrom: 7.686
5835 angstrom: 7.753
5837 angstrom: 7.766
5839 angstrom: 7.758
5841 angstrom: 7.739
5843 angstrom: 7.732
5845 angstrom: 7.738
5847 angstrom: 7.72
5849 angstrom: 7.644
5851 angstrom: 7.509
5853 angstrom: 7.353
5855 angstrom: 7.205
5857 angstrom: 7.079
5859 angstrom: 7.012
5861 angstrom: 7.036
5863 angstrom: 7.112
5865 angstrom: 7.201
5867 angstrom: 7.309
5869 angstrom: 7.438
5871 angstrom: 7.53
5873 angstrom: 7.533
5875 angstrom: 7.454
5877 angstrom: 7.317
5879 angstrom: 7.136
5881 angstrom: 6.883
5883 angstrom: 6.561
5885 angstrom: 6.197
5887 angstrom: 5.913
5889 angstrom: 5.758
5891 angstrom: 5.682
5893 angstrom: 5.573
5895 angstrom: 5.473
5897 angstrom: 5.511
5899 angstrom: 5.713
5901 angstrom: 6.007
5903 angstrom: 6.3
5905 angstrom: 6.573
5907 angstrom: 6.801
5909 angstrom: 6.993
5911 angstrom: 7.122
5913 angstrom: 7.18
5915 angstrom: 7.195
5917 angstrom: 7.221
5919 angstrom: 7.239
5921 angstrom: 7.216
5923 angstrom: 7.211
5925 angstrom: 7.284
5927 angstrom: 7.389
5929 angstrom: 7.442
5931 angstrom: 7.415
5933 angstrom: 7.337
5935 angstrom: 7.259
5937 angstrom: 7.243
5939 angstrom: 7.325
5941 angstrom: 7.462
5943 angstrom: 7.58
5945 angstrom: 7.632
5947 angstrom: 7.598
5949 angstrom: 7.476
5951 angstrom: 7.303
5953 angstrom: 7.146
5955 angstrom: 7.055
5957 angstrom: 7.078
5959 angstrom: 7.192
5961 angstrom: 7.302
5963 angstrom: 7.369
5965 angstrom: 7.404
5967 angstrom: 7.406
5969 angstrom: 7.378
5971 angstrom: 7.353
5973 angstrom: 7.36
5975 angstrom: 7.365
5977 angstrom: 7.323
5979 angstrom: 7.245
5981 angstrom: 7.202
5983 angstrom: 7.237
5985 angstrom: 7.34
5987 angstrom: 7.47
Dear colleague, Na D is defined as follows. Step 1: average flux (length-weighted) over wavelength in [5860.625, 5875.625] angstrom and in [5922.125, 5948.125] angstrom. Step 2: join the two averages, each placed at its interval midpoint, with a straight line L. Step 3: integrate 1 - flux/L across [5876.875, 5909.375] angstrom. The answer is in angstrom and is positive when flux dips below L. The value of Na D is 5.1 angstrom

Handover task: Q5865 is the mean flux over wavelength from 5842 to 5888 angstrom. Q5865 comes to 7.2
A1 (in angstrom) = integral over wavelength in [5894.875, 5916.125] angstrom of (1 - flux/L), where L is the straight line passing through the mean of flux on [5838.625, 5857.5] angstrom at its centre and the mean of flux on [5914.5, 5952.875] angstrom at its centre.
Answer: 2.7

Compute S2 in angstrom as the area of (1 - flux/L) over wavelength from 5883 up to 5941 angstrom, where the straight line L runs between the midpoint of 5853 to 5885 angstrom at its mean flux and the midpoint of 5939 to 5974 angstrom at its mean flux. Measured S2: 4.4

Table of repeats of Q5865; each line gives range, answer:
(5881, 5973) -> 6.93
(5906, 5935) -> 7.22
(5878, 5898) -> 6.07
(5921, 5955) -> 7.37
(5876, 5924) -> 6.53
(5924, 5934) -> 7.37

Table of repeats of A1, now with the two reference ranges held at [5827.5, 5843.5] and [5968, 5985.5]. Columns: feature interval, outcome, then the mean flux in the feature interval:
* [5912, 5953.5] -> 0.45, 7.34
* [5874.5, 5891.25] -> 2.21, 6.56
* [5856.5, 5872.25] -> 0.78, 7.22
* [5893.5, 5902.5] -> 2.17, 5.7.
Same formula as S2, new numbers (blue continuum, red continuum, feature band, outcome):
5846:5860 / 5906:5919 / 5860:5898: 3.07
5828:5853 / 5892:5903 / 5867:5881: -1.81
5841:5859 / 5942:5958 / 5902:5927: 1.22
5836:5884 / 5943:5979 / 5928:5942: -0.01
